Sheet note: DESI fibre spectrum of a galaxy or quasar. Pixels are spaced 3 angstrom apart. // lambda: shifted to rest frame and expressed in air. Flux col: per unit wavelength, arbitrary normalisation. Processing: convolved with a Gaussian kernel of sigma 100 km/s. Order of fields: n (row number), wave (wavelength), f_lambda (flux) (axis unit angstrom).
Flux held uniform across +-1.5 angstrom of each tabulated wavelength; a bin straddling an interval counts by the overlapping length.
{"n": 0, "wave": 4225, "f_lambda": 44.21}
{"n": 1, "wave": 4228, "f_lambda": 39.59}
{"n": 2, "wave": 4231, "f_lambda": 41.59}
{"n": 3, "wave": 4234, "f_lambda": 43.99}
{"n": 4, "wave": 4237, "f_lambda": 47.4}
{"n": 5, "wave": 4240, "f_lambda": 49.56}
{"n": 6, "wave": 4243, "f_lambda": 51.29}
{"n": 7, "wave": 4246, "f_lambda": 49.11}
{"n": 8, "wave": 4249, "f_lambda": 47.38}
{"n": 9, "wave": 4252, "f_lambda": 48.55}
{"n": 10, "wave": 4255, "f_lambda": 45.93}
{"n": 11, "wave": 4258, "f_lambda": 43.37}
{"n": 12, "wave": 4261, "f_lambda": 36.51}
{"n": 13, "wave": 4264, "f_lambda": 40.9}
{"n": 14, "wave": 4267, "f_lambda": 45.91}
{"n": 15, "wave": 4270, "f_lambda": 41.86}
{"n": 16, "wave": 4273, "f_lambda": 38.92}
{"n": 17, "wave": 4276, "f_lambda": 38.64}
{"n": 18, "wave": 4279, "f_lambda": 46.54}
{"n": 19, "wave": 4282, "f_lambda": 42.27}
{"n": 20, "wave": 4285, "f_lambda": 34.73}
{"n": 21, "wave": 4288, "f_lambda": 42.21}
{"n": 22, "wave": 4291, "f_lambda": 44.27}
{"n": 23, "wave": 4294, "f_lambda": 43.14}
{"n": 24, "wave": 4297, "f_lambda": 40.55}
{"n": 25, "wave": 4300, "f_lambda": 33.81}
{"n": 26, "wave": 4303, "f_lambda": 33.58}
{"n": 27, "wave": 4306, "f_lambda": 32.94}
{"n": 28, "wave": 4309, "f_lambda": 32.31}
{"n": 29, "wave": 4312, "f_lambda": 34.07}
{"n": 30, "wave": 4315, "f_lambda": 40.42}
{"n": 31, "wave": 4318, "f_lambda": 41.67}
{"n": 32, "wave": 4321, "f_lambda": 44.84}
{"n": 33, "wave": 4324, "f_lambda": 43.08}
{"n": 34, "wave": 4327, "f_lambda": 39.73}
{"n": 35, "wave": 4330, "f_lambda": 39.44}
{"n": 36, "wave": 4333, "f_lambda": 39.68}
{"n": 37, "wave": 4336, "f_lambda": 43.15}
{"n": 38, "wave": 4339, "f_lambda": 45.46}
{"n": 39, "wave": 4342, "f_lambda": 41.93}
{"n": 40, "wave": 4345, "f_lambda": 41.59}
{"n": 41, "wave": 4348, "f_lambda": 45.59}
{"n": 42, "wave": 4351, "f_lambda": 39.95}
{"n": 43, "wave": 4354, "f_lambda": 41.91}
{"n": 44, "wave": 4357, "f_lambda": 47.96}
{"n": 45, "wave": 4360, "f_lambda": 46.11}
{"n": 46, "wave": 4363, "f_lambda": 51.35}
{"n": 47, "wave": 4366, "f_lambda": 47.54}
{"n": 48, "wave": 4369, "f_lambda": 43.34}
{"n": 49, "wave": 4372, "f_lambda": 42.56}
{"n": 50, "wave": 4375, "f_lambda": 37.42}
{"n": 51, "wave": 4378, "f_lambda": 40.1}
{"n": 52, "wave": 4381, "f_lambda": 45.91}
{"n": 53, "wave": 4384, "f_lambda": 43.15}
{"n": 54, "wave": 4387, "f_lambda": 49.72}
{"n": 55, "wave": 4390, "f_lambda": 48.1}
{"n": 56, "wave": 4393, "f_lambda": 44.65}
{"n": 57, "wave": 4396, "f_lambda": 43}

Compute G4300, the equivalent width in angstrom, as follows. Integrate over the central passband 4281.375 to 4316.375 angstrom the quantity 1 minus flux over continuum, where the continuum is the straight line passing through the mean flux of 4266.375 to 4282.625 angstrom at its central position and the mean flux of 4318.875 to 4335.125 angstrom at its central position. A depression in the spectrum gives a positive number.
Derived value 3.4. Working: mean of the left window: 42.2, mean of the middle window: 37.7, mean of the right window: 41.4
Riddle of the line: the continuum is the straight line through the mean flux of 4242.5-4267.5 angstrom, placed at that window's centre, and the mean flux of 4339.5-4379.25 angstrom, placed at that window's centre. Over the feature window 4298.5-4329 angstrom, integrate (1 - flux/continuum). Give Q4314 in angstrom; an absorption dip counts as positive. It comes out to 4.59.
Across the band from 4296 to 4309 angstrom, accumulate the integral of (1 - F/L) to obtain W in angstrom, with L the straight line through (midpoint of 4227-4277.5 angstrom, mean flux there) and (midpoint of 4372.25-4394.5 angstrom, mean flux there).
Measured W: 2.8 angstrom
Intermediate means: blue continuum 44.2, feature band 34.7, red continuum 44.1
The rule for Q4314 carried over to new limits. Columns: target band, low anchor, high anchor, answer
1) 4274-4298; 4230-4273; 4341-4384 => 1.70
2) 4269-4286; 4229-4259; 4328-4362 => 1.83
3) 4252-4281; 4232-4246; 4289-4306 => 0.76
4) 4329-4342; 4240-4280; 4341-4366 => 0.78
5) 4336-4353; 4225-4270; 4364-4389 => 0.50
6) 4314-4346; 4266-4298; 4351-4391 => 1.05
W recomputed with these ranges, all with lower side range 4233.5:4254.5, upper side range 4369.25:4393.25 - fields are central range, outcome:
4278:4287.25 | 1.2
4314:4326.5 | 0.9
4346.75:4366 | -0.4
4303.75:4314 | 2.8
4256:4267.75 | 1.5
